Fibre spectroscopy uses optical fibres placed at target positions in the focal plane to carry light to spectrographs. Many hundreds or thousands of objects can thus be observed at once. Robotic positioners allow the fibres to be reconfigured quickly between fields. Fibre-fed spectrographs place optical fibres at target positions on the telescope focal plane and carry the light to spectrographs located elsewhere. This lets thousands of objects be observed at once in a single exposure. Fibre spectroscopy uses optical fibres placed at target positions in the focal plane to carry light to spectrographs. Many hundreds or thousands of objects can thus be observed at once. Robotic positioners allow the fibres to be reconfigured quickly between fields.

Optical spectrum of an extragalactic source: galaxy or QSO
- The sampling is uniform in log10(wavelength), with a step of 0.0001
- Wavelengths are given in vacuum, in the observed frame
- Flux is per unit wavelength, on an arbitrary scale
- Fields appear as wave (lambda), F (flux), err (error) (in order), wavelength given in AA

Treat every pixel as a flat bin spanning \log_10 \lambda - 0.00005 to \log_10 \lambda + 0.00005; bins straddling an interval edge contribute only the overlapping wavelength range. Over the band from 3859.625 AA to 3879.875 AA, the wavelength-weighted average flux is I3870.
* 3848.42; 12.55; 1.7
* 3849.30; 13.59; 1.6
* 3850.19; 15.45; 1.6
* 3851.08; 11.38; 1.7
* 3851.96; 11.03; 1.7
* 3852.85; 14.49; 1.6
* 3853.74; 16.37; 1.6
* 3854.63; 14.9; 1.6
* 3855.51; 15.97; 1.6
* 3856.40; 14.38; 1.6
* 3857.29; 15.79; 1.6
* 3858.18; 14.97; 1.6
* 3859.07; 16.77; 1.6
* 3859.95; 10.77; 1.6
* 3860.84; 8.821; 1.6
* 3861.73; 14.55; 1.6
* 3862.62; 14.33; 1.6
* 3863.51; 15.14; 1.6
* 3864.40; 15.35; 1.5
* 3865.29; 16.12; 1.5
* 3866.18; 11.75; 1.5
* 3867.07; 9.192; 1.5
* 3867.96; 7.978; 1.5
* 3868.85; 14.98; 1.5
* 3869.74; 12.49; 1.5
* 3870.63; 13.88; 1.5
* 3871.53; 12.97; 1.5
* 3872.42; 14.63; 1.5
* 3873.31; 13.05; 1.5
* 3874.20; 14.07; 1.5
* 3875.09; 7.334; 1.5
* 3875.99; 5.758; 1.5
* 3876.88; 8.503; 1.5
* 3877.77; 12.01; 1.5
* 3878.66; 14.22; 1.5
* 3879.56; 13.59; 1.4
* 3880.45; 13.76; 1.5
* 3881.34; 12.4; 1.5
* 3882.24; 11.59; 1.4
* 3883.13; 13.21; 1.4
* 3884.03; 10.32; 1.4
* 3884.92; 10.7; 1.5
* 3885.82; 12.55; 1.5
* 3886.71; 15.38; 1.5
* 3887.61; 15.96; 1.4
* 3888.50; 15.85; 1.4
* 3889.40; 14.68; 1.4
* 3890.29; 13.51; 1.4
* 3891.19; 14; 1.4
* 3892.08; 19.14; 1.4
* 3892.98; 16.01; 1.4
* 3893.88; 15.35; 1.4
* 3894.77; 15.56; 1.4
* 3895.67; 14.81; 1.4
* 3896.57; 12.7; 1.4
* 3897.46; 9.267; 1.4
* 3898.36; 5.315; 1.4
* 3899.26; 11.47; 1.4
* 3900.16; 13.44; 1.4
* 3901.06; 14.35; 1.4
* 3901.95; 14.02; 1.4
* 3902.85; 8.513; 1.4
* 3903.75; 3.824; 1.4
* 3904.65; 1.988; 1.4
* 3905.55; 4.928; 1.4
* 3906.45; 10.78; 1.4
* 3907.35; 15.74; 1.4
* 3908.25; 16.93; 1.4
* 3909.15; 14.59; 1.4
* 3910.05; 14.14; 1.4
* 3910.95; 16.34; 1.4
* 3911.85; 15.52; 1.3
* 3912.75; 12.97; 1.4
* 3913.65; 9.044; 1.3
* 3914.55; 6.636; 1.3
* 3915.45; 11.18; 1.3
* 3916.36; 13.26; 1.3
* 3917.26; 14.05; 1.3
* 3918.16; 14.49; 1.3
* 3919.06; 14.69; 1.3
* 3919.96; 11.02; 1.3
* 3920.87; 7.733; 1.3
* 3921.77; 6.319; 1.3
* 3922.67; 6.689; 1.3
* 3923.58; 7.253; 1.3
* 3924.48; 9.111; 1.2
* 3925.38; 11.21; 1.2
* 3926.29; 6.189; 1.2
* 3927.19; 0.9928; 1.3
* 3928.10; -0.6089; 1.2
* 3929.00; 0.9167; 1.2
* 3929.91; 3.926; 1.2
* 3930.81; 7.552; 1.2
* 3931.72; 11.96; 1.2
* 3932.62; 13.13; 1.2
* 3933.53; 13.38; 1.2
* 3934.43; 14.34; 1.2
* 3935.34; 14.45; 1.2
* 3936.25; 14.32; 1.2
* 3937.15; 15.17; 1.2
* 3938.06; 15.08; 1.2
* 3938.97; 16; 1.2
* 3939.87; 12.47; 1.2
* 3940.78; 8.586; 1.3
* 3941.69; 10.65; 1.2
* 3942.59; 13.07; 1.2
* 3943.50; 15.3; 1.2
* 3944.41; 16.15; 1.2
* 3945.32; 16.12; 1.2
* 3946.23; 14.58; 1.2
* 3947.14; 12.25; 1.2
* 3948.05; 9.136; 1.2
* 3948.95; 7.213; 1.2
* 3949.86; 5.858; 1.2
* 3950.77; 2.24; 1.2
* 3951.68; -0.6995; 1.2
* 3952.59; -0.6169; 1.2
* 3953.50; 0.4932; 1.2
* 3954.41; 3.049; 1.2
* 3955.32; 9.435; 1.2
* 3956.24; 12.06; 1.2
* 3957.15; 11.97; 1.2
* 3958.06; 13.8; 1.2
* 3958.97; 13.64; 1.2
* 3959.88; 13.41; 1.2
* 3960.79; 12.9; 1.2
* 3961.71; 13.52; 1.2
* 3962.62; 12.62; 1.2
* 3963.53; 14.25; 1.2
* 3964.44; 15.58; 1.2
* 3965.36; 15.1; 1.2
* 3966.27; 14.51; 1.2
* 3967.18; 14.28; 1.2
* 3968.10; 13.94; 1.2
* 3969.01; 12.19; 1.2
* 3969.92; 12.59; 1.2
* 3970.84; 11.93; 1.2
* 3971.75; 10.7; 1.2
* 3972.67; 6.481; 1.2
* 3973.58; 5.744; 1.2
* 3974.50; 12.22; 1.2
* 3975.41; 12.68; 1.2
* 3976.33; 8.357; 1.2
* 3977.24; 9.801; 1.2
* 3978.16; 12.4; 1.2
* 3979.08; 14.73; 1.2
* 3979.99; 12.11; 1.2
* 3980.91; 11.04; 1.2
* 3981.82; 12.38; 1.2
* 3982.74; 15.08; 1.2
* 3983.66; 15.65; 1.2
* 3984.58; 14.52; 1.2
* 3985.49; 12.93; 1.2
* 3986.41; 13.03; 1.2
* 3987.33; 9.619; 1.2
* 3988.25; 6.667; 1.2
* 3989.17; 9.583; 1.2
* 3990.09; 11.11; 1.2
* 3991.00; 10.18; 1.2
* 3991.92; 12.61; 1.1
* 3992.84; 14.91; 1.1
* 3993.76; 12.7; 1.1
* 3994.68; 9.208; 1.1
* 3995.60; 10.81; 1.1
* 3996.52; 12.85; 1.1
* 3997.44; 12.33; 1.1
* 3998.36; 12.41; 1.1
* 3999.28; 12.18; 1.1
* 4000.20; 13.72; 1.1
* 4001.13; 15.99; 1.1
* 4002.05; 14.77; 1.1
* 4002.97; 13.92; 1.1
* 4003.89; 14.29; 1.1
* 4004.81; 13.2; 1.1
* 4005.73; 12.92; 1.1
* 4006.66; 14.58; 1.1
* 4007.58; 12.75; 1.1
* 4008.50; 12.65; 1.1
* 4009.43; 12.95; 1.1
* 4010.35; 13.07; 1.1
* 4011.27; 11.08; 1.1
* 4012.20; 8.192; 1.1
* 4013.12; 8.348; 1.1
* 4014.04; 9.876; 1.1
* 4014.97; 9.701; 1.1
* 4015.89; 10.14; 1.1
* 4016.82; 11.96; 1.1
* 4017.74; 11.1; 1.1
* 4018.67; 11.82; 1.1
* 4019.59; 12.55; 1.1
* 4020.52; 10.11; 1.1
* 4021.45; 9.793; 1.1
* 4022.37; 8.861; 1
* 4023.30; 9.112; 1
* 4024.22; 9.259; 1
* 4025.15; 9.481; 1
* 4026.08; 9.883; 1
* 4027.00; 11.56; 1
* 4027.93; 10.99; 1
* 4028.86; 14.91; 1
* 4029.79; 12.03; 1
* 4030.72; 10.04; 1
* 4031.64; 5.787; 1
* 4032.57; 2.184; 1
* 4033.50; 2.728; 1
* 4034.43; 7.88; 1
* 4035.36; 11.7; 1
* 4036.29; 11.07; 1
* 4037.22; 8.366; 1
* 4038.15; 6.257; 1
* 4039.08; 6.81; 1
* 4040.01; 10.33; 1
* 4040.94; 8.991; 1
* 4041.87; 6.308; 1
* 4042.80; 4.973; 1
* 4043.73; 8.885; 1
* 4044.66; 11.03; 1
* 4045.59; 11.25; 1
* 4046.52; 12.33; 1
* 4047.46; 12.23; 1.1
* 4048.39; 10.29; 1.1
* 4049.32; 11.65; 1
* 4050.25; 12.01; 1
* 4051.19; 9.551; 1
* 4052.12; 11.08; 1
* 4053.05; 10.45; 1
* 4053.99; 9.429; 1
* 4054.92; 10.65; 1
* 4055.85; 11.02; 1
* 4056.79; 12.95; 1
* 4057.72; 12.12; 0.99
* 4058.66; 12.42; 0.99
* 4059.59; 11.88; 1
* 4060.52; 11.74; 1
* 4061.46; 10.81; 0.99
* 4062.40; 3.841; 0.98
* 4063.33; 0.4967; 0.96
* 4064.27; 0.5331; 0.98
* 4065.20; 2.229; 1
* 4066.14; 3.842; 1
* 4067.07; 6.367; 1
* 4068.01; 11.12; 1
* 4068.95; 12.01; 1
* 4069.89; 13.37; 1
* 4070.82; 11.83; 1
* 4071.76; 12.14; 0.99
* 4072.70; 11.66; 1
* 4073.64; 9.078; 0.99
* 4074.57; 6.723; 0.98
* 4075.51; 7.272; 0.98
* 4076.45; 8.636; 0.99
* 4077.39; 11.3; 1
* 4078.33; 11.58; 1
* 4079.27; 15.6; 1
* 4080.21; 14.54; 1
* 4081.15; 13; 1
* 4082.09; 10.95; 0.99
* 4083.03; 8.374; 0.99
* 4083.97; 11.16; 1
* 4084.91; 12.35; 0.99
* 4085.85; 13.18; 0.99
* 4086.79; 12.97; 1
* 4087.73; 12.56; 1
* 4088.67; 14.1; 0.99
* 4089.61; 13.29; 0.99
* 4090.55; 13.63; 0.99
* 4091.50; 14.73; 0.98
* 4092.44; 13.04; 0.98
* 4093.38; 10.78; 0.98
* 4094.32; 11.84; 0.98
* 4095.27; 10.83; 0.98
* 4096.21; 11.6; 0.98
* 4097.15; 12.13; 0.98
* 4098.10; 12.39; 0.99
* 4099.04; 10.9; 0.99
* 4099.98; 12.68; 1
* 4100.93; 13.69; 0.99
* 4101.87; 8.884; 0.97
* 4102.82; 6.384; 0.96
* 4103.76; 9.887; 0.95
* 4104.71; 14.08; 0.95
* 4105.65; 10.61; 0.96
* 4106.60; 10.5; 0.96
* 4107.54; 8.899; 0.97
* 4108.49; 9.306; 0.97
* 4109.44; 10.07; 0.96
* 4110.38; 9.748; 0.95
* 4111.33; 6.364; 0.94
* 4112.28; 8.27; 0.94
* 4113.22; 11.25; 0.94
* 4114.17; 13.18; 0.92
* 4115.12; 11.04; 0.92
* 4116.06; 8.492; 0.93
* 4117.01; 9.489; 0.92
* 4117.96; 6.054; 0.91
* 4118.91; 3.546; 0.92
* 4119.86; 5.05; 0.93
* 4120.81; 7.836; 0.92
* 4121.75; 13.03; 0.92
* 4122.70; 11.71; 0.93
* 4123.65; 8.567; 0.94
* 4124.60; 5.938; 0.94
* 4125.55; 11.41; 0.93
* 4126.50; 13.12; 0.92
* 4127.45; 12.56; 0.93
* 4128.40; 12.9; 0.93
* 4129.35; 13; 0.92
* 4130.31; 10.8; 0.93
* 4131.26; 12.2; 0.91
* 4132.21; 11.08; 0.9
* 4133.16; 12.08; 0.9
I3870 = 12.2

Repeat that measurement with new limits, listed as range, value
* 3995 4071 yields 10.2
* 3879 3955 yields 11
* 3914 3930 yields 8.15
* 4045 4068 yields 9.26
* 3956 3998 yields 12.2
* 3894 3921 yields 11.7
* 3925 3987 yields 10.9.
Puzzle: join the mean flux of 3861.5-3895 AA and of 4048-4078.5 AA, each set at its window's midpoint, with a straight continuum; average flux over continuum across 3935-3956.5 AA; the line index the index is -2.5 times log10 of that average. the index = 0.18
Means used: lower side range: 13.2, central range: 10.1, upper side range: 9.43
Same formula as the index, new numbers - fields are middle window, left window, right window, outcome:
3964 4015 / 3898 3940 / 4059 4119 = -0.16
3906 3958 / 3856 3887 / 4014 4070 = 0.12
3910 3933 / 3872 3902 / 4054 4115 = 0.31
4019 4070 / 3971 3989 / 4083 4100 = 0.28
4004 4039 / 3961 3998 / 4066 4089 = 0.14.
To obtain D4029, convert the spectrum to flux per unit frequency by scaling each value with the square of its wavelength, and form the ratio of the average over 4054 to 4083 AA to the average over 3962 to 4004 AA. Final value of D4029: 0.8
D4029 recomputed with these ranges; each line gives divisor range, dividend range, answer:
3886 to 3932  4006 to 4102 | 1.02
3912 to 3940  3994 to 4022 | 1.22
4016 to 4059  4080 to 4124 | 1.12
